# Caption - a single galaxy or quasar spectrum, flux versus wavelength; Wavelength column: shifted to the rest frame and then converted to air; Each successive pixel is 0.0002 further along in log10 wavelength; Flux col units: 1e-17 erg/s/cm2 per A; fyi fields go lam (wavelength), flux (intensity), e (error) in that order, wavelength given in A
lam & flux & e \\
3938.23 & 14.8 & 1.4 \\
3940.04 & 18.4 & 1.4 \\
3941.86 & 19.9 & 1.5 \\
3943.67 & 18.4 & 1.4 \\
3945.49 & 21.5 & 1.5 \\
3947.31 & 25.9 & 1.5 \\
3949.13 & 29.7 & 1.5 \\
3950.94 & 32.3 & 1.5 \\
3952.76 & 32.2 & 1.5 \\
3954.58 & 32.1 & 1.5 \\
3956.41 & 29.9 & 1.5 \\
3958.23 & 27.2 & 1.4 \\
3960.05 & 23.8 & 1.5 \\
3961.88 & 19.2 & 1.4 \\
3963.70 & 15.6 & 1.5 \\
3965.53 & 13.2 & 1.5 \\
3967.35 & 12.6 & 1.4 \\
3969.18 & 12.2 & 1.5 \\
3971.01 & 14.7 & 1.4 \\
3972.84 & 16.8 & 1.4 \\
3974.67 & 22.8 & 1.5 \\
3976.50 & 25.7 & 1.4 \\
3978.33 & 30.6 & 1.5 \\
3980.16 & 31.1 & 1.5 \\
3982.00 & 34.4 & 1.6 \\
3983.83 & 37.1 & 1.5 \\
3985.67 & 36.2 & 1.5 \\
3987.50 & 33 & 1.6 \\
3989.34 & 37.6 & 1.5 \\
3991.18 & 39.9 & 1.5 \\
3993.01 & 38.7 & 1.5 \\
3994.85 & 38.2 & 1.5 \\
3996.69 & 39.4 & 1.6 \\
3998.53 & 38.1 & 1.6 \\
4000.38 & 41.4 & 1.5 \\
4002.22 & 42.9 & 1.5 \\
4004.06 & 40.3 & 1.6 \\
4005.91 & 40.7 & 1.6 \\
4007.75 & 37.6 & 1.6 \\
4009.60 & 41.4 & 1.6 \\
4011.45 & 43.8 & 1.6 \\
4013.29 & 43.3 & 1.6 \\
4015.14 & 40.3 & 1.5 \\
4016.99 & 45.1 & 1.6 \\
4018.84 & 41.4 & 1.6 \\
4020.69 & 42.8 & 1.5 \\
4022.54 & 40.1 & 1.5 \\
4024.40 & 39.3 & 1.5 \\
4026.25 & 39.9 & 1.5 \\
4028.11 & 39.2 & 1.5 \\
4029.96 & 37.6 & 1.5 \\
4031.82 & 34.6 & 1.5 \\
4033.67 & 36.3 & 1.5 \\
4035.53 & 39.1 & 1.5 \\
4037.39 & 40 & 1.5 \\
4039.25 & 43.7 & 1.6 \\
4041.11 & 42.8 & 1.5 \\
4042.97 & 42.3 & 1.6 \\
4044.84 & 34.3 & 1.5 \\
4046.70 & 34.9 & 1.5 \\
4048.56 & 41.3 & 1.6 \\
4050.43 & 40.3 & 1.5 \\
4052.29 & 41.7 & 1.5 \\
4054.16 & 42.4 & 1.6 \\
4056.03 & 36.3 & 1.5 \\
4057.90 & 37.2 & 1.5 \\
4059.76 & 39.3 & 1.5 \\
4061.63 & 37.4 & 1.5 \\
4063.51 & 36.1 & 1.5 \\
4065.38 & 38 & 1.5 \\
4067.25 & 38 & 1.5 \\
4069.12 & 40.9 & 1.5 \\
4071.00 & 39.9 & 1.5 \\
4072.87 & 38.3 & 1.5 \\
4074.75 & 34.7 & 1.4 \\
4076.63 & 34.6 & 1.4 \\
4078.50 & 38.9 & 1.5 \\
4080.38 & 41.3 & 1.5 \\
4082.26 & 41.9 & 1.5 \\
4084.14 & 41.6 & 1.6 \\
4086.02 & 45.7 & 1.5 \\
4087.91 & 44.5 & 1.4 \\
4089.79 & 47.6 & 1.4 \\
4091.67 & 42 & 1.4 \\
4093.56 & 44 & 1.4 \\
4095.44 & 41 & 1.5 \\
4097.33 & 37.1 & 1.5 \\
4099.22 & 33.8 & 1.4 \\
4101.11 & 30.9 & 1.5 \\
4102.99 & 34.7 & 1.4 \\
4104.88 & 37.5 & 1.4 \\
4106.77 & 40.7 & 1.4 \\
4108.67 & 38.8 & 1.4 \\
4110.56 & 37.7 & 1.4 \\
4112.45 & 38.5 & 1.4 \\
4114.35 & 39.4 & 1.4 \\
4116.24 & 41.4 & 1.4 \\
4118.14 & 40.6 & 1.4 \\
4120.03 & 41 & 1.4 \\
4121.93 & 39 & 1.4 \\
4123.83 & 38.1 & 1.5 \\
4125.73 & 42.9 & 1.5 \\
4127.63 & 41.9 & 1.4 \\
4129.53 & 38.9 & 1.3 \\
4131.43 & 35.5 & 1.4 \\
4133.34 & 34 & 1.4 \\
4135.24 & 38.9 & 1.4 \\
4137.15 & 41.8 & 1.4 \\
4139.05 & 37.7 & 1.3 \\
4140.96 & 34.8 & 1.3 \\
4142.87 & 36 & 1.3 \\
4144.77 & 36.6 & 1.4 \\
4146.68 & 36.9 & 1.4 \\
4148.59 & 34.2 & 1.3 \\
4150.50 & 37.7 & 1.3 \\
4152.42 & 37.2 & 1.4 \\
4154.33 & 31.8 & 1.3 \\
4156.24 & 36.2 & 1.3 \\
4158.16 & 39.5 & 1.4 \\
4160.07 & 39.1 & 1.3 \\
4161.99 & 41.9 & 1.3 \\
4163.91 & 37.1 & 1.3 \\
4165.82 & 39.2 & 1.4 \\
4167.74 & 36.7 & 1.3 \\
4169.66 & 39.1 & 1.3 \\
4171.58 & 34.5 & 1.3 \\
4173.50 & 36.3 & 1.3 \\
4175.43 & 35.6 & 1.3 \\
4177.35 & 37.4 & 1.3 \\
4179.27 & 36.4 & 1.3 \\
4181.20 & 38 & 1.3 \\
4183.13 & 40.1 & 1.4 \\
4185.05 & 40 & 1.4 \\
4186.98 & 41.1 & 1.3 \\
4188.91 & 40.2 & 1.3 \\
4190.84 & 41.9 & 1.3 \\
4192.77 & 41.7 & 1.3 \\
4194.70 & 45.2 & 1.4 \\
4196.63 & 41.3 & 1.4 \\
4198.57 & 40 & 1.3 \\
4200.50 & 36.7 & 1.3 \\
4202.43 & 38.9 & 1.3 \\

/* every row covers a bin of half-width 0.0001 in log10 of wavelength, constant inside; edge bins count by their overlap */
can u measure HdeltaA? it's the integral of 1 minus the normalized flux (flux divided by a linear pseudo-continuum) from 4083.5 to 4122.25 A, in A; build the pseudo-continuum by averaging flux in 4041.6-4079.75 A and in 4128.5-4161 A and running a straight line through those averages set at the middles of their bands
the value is -2.29 A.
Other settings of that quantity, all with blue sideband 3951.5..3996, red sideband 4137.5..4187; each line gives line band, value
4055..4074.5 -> -3.5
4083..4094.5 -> -3.7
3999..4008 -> -3.6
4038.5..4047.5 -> -2.5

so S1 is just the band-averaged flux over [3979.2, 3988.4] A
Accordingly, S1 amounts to 34.3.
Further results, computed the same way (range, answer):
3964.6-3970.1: 12.7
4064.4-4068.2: 38.1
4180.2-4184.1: 39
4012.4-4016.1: 41.8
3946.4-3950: 27.8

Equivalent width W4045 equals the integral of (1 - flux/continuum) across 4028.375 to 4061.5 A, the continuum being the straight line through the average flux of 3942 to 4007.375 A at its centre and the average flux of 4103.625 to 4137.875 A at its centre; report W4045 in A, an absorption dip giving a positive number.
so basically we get -4.9 A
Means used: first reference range 29.3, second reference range 39.2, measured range 39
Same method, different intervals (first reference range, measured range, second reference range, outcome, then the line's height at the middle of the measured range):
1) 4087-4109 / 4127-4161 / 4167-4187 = 1.10 A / 38.3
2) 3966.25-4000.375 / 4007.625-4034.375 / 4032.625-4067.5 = -3.95 A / 35.2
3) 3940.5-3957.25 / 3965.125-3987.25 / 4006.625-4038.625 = 5.21 A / 31.6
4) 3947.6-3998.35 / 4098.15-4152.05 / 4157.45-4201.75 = -2.47 A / 36.2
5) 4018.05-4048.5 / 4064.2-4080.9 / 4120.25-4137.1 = 0.41 A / 39.1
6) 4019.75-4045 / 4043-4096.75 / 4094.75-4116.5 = -1.88 A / 38.5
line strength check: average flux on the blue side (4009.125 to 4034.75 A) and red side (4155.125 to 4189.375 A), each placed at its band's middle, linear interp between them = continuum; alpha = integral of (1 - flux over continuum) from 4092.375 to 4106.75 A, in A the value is 0.7 A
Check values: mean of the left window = 40.3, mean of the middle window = 37.3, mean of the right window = 38.2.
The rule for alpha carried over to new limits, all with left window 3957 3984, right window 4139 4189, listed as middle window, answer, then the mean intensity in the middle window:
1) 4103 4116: -2.2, 38.6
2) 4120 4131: -1.8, 40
